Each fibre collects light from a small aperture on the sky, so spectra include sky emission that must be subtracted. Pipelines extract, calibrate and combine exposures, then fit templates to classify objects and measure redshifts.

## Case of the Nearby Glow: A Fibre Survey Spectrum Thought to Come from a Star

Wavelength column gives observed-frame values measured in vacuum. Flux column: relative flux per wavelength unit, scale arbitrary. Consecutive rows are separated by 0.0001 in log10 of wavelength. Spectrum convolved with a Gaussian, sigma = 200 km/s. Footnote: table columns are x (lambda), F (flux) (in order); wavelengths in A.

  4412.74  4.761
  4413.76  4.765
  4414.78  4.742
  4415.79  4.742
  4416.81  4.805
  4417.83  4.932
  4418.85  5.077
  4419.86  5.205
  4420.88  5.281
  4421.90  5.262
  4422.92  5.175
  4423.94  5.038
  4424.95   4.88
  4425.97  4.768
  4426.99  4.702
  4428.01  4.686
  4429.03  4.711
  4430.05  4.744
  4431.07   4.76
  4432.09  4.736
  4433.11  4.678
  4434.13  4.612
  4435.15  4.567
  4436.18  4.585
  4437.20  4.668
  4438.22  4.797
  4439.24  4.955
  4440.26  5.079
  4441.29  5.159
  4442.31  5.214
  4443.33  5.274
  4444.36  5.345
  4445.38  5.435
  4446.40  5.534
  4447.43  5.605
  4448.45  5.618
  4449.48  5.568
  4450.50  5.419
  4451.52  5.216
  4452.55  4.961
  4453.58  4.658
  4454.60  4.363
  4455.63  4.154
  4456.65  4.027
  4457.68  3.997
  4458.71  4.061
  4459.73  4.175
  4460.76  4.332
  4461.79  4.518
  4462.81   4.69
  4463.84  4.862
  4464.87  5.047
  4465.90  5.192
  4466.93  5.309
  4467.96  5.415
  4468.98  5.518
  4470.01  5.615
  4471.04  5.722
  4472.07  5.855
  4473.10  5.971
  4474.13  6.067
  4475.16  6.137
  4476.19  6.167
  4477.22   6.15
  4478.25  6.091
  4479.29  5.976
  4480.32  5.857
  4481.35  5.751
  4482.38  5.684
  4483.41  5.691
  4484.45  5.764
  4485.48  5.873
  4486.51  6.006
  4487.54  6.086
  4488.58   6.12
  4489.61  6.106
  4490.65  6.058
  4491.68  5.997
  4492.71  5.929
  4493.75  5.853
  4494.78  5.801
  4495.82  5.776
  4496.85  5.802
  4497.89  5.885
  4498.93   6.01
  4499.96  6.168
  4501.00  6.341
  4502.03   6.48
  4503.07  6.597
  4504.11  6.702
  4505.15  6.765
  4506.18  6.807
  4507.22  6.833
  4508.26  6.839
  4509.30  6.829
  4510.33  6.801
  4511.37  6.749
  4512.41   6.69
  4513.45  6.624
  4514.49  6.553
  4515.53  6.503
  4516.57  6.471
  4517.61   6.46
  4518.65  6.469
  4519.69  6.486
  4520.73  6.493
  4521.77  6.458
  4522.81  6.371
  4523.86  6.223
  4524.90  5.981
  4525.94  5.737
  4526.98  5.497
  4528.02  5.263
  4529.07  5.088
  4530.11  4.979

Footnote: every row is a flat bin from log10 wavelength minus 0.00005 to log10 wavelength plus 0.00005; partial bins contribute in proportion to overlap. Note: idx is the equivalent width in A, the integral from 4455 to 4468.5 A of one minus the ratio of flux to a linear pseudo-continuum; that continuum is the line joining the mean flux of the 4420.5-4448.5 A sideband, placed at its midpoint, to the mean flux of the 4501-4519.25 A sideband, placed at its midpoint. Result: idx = 2.40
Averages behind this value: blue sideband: 4.98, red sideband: 6.65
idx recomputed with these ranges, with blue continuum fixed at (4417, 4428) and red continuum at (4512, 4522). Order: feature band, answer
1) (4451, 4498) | 3.3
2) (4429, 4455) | 1.5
